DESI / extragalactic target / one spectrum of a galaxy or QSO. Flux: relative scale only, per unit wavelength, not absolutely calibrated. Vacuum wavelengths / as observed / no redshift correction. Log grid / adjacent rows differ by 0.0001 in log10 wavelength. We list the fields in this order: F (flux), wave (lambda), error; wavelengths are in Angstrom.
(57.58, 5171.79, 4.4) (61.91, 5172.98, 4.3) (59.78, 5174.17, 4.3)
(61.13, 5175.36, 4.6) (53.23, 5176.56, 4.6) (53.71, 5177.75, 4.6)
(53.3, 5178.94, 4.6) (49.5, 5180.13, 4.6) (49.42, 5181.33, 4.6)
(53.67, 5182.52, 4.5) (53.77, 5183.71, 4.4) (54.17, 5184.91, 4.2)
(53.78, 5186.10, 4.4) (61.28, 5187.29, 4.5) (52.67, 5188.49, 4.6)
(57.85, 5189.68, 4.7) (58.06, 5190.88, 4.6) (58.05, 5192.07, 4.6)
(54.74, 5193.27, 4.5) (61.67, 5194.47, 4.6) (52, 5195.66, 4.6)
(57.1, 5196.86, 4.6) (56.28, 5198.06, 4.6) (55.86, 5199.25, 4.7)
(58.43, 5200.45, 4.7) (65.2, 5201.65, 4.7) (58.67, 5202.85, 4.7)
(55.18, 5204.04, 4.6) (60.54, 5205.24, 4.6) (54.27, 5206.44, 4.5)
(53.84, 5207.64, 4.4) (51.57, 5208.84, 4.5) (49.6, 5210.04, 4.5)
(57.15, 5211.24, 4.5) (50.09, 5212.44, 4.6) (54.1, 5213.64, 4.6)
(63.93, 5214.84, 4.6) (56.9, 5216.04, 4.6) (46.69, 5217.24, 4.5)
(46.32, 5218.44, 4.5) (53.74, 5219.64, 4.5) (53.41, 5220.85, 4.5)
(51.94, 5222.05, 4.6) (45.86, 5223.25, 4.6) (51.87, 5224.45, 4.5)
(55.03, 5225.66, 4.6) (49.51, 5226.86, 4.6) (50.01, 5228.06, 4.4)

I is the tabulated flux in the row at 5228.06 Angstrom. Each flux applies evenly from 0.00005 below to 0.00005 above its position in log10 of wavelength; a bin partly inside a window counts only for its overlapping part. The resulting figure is 50.01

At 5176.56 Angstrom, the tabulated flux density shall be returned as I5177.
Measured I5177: 53.23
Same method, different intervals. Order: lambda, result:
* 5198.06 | 56.28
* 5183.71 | 53.77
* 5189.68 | 57.85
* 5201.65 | 65.2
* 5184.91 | 54.17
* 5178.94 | 53.3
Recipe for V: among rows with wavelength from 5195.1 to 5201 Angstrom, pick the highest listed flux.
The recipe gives 58.43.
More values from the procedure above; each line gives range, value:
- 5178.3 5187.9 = 61.28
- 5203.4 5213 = 60.54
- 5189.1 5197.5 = 61.67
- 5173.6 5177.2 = 61.13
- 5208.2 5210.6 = 51.57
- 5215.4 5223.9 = 56.9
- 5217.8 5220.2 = 53.74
